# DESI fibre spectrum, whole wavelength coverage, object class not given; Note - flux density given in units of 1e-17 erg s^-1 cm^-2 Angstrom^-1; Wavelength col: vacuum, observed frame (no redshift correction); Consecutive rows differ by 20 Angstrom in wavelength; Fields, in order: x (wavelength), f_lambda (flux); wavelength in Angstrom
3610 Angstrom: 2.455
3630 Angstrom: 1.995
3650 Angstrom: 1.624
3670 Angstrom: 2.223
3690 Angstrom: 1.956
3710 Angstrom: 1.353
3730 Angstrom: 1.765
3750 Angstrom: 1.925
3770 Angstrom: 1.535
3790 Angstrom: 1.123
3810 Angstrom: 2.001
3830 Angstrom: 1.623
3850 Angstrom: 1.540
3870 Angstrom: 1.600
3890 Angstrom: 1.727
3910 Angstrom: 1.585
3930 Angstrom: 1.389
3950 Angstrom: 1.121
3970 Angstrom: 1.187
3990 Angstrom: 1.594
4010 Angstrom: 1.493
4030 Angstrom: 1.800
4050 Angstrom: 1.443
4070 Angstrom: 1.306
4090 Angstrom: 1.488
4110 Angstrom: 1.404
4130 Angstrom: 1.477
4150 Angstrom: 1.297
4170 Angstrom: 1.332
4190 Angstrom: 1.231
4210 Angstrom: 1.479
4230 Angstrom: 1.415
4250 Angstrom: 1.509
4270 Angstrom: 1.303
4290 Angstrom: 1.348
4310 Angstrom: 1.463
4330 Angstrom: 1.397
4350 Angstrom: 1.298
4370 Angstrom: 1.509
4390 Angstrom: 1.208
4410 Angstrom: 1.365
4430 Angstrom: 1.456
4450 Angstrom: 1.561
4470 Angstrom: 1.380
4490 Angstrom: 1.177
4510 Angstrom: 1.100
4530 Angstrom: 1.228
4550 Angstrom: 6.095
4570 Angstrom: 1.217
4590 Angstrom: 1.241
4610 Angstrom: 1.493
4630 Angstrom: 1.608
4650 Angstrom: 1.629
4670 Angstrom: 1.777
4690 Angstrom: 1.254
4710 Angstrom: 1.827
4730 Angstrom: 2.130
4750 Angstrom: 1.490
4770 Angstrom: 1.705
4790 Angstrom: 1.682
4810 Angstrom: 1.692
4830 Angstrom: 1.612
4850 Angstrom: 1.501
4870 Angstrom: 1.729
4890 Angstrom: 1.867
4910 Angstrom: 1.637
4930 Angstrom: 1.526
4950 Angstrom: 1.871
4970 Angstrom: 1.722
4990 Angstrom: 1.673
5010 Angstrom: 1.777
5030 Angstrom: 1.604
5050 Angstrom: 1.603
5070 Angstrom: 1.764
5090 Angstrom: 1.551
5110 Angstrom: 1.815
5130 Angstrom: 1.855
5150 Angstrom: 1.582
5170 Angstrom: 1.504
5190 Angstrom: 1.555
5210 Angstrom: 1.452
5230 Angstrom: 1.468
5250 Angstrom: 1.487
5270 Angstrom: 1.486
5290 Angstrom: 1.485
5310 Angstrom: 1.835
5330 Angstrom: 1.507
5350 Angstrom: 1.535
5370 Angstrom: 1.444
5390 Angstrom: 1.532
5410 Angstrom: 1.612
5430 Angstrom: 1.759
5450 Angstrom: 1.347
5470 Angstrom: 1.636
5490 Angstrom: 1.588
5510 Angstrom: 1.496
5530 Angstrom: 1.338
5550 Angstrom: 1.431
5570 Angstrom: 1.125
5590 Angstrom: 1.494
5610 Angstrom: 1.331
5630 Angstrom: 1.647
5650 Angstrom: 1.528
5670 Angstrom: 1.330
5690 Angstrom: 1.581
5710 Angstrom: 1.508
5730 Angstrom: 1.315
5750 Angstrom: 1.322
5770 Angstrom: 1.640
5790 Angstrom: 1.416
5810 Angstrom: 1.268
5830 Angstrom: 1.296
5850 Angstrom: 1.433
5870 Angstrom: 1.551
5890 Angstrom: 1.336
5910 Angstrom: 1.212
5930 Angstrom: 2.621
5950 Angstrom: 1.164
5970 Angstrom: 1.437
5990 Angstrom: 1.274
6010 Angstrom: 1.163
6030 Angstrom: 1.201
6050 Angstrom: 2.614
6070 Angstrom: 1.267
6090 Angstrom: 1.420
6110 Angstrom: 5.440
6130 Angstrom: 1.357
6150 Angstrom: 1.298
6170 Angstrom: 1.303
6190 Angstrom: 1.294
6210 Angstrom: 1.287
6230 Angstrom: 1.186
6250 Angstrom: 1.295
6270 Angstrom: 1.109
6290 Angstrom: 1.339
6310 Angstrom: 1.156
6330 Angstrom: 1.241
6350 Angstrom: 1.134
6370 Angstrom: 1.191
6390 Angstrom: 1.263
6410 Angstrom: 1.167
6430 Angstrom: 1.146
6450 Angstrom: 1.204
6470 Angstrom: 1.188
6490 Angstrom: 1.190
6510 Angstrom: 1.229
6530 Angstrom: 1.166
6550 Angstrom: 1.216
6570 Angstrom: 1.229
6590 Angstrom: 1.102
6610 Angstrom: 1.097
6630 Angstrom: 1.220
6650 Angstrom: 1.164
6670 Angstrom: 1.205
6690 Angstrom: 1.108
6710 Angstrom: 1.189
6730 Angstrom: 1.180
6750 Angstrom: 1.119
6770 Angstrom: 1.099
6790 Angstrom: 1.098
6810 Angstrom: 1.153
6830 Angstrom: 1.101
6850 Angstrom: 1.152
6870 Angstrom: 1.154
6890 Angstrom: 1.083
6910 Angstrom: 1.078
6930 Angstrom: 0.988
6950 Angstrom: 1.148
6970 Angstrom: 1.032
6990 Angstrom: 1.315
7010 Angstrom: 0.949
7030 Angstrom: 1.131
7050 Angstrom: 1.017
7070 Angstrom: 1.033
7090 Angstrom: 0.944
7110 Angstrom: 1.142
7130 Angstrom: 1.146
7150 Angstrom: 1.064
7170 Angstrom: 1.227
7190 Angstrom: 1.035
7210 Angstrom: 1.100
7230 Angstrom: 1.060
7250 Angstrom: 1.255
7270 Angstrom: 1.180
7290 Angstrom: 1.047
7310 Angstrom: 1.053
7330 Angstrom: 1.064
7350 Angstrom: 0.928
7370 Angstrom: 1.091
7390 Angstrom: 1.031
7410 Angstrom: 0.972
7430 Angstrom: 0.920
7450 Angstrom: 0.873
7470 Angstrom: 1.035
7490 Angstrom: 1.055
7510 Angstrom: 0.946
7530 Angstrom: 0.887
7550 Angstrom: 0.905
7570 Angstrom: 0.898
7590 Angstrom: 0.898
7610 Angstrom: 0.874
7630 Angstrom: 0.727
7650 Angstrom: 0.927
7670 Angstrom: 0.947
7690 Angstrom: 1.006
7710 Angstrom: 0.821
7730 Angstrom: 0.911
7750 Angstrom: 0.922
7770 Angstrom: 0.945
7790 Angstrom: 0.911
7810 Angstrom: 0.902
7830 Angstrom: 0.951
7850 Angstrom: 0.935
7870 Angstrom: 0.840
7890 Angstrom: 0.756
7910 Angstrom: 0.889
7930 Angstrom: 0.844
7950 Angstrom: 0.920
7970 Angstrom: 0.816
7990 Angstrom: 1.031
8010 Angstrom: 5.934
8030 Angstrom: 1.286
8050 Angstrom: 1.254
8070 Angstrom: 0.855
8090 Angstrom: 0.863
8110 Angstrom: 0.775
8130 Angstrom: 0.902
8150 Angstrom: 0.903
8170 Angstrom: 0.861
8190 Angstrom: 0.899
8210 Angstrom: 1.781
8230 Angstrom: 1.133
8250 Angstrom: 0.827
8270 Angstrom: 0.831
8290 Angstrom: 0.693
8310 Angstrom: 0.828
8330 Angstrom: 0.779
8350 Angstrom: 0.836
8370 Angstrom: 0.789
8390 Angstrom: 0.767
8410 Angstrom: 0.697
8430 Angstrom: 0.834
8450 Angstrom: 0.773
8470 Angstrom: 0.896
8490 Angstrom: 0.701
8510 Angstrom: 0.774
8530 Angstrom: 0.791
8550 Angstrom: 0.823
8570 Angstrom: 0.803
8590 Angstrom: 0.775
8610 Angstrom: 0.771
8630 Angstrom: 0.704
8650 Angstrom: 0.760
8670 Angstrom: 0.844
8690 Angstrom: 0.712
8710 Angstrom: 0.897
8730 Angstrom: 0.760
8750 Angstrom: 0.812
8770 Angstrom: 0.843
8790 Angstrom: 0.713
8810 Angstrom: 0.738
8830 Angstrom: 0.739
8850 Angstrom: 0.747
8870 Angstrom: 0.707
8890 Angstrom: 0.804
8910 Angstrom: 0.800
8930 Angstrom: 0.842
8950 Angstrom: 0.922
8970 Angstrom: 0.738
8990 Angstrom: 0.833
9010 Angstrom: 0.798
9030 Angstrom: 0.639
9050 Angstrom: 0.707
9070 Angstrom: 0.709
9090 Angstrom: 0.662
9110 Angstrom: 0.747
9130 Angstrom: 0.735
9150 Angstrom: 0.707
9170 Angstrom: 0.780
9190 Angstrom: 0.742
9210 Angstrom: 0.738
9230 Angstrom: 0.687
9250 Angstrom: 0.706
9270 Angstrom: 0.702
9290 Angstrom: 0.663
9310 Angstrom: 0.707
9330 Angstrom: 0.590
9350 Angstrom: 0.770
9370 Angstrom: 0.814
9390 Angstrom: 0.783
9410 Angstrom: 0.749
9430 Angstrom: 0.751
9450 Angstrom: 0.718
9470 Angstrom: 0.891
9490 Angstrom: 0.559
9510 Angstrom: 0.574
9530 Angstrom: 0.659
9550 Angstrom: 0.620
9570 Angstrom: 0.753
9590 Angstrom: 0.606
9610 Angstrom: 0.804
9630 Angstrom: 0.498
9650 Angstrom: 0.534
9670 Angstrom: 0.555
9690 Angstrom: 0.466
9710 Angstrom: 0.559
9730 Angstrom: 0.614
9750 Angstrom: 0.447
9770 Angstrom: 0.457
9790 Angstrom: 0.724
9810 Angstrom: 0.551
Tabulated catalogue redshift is 0.221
